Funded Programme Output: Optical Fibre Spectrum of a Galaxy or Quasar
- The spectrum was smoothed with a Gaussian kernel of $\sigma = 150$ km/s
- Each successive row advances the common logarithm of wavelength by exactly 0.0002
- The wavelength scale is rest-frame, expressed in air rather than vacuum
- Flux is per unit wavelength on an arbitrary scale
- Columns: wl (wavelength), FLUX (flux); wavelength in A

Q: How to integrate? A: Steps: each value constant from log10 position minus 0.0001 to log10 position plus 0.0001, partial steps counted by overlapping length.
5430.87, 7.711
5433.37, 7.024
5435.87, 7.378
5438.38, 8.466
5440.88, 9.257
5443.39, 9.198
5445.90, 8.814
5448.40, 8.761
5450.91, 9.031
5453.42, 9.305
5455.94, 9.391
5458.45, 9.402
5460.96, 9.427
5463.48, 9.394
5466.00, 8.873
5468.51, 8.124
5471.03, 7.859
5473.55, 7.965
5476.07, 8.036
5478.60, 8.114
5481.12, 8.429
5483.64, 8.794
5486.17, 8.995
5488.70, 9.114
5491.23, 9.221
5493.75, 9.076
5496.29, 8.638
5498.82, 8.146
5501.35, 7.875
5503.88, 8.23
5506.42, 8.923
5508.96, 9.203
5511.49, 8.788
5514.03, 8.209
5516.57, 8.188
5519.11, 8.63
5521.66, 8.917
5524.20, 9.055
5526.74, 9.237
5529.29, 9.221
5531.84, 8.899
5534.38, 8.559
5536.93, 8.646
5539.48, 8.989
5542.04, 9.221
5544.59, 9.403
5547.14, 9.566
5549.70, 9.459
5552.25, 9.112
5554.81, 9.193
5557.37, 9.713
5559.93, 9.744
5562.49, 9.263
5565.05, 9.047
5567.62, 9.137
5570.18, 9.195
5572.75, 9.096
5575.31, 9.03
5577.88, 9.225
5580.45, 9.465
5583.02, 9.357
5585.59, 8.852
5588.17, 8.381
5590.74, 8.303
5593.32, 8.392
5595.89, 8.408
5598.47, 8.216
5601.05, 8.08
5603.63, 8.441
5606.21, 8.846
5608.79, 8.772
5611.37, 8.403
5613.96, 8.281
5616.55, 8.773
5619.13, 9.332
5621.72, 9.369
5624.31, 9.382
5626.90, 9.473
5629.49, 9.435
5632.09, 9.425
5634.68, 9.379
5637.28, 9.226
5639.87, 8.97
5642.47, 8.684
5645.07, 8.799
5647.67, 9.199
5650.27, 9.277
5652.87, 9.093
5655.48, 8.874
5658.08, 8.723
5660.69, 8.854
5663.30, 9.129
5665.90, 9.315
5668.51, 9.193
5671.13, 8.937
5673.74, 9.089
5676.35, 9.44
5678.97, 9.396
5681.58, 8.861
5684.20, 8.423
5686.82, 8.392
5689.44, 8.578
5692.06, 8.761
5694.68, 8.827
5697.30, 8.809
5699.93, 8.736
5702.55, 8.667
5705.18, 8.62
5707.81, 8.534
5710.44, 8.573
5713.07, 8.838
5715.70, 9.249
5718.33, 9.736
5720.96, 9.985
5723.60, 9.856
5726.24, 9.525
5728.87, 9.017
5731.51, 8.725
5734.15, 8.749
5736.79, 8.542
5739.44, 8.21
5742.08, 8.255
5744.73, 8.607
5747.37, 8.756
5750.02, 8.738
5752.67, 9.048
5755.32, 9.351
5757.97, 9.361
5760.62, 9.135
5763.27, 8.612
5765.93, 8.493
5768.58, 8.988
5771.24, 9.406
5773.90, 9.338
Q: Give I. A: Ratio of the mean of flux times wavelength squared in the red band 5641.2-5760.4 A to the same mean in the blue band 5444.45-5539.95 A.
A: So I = 1.1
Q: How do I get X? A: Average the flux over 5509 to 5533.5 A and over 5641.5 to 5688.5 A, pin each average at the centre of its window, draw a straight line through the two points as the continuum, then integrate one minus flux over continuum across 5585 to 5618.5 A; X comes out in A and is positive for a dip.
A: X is 1.6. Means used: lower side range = 8.81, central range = 8.48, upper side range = 8.98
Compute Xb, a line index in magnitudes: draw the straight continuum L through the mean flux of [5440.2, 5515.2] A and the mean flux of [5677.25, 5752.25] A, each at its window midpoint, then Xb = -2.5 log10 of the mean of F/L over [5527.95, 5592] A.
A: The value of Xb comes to -0.04 mag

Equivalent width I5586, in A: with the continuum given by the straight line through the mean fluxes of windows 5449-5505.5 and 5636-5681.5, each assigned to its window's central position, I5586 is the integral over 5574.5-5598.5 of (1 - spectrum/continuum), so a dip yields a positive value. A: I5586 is 0.4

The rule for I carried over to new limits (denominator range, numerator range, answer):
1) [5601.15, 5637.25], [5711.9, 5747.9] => 1.04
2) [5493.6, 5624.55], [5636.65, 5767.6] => 1.06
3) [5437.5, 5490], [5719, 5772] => 1.13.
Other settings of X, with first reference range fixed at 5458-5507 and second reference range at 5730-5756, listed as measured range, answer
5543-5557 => -1.2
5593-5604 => 0.5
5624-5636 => -1.1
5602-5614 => 0.1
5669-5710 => -0.7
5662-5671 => -0.5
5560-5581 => -1.4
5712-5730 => -1.6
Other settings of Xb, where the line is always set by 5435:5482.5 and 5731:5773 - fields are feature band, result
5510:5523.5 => 0.02 mag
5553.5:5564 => -0.09 mag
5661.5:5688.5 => -0.03 mag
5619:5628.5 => -0.08 mag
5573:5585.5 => -0.06 mag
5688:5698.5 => 0.01 mag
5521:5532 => -0.04 mag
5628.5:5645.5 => -0.04 mag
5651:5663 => -0.02 mag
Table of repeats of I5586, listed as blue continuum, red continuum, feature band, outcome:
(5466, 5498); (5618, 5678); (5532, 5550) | -0.68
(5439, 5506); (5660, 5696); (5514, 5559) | -1.18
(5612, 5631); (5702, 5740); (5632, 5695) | 0.60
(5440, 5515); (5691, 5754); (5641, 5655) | -0.24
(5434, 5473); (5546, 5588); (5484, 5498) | -0.03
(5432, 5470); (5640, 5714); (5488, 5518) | 0.61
